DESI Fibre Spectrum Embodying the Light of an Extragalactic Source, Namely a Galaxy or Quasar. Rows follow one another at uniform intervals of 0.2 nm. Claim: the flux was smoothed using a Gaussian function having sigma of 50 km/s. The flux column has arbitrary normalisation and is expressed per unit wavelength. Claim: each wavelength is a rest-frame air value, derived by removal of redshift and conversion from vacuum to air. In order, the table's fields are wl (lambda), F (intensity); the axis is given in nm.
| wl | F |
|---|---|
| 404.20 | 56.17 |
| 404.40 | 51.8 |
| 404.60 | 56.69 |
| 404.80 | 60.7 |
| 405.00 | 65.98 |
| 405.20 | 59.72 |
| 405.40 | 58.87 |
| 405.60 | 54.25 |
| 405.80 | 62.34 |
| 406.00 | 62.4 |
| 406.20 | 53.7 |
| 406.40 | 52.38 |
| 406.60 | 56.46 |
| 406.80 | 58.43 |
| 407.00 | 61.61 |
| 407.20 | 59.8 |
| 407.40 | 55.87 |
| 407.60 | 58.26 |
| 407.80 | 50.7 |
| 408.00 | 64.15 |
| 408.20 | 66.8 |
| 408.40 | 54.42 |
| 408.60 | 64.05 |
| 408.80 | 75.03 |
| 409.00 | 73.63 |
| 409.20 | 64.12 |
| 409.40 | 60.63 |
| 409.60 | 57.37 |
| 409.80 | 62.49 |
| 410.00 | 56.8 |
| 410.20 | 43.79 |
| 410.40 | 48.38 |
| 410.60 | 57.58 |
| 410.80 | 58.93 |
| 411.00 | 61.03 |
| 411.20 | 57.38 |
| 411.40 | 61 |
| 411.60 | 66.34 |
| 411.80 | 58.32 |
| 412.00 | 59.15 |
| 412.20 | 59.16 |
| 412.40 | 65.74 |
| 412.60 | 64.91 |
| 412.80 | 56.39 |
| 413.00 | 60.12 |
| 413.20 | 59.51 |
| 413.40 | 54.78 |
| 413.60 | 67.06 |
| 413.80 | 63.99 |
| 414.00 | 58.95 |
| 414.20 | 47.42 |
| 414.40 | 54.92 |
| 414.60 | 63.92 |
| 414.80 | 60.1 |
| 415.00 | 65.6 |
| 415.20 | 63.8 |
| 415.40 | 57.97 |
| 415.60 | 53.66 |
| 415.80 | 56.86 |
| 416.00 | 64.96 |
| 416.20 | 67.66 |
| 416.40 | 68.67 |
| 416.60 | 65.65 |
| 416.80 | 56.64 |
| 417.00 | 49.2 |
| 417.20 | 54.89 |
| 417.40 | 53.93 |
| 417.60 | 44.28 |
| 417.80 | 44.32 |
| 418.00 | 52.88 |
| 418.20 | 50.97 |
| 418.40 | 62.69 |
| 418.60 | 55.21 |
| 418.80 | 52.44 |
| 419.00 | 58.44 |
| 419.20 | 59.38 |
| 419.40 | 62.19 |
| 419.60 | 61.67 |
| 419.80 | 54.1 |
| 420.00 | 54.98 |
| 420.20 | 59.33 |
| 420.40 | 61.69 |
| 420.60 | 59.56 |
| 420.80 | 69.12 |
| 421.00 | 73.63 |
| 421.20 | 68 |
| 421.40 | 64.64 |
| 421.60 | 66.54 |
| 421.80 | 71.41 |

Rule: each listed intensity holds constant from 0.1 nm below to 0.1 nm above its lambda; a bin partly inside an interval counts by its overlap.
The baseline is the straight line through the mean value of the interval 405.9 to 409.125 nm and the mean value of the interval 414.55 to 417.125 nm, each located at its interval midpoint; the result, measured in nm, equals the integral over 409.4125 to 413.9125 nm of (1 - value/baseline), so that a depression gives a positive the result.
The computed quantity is 0.12 nm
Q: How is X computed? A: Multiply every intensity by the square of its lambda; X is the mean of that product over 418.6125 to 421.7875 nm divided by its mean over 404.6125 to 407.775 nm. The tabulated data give 1.13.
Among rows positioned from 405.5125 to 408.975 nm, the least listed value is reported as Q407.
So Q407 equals 50.7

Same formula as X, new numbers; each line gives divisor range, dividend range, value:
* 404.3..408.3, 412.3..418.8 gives 1.04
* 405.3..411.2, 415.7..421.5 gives 1.05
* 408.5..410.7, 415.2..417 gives 1.04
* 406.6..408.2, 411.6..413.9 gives 1.07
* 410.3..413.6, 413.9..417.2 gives 1.02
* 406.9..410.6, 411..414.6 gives 1.02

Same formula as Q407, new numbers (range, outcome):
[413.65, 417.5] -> 47.42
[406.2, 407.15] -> 52.38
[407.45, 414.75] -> 43.79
